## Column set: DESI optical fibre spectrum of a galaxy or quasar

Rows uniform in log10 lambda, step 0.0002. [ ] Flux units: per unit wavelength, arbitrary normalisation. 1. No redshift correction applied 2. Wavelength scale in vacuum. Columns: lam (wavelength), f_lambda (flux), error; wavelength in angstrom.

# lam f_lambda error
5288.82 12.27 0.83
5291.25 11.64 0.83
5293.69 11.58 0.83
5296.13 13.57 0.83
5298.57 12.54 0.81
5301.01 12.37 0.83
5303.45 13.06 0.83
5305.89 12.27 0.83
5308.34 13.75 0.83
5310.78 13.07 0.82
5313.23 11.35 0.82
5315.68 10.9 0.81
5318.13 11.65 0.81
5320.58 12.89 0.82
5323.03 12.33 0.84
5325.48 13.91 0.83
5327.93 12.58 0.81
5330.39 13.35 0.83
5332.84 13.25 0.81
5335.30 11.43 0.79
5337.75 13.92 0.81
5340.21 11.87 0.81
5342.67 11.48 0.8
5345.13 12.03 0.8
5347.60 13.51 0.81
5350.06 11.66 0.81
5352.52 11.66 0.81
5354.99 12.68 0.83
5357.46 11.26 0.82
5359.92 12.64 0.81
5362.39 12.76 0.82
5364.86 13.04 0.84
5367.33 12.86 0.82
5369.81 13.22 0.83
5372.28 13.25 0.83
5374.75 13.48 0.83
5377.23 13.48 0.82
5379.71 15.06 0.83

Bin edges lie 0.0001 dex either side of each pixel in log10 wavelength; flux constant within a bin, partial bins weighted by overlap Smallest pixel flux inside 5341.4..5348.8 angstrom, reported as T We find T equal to 11.48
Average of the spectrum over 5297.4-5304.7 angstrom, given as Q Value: 12.7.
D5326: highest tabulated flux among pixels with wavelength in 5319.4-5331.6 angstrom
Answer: 13.91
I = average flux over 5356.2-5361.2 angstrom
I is 12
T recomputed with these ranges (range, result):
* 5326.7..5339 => 11.43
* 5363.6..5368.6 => 12.86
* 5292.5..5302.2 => 11.58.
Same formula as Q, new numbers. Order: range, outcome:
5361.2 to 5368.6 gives 12.9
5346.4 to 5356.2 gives 12.4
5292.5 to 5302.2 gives 12.5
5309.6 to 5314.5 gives 12.2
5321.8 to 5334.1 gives 13.1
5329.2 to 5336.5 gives 12.7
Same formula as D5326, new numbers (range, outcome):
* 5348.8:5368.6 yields 13.04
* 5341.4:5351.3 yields 13.51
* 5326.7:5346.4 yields 13.92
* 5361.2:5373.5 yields 13.25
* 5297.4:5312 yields 13.75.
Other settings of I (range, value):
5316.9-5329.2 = 12.7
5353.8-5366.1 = 12.5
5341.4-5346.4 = 11.8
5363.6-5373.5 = 13.1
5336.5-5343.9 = 12.4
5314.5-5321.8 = 11.8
